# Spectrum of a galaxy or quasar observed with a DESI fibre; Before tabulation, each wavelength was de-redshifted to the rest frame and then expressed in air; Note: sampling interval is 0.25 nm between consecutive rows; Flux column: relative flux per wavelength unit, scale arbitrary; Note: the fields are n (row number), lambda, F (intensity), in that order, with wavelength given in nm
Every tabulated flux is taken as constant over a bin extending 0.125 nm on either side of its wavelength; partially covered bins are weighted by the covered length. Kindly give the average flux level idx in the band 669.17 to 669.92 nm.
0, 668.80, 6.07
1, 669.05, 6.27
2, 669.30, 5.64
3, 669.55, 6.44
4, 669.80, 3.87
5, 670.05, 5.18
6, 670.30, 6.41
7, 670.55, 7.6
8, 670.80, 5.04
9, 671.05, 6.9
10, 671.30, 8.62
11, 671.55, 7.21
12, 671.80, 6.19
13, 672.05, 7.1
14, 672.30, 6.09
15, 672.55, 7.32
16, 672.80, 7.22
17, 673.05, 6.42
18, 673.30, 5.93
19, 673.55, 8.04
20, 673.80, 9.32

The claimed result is 5.33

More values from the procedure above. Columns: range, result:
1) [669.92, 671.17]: 6.21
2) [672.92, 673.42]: 6.19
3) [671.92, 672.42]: 6.6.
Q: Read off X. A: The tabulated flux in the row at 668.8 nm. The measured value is 6.07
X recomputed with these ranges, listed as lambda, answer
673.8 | 9.32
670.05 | 5.18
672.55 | 7.32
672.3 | 6.09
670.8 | 5.04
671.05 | 6.9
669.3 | 5.64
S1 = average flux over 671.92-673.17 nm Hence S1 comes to 6.83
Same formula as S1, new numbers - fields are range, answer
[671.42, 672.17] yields 6.84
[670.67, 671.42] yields 6.85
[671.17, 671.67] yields 7.91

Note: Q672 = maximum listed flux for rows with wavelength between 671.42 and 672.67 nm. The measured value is 7.32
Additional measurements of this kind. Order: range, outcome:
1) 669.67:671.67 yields 8.62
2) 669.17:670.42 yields 6.44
